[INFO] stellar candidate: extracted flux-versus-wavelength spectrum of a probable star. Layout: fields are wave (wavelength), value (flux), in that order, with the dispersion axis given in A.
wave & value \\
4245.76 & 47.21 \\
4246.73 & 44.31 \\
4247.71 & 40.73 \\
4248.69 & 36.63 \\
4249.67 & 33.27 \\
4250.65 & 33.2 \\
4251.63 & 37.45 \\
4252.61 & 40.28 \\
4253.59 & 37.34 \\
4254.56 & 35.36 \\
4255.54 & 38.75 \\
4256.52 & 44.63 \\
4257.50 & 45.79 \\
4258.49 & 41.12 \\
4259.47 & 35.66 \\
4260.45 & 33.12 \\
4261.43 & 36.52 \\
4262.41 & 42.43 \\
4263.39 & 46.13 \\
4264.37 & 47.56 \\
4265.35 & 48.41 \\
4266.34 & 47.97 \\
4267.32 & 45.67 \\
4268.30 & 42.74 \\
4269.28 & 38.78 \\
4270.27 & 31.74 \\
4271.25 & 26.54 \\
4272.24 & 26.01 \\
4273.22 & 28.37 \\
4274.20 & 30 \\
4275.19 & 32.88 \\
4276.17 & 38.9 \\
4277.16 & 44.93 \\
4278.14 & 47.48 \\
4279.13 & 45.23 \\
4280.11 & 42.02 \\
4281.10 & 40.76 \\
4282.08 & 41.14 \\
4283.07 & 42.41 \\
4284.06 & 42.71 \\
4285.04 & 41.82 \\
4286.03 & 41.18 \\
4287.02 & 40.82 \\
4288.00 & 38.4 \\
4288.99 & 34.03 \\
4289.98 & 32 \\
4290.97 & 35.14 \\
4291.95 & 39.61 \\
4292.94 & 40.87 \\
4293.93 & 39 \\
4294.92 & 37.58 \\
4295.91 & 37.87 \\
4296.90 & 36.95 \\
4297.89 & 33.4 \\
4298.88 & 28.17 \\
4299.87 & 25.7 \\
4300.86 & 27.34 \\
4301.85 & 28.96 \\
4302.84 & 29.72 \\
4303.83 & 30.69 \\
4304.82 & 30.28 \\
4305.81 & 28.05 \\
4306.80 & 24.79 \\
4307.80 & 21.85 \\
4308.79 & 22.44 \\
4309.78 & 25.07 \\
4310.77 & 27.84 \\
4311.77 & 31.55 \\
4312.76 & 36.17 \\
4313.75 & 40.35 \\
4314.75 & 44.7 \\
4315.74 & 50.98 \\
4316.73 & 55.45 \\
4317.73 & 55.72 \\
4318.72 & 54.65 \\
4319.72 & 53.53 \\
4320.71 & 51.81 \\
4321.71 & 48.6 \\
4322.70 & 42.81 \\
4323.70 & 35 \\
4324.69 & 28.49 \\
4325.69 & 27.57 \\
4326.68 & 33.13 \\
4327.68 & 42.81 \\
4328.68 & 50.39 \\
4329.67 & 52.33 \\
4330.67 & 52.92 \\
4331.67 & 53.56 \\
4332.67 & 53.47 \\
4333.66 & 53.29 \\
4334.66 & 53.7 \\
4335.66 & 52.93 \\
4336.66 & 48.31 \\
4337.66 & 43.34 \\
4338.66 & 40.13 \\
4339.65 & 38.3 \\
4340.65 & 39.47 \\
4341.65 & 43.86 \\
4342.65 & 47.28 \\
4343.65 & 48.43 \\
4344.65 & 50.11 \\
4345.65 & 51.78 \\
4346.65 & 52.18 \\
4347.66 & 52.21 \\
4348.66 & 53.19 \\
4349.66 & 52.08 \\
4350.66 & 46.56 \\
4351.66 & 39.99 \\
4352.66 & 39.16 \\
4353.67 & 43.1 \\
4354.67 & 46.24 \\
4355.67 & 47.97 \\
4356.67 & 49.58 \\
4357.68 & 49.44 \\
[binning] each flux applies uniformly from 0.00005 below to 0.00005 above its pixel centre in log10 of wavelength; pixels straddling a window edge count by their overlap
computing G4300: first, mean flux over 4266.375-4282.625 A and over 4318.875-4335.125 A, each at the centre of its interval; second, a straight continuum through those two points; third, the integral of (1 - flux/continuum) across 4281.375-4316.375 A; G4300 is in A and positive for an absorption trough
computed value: 5.8 A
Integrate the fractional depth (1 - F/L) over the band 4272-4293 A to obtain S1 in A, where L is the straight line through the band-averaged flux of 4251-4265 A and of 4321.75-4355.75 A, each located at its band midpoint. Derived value 1.66 A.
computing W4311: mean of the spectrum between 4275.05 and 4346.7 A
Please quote 40.5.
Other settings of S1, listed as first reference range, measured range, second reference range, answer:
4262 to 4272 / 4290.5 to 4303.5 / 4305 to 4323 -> 2.1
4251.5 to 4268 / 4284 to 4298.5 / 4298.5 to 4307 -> -2.7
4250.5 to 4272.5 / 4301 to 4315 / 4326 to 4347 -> 4.6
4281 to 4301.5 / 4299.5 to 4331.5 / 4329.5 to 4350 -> 3.9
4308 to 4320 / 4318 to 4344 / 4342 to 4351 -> -0.1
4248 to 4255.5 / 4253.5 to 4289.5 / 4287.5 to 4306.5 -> -4.7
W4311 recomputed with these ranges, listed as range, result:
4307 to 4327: 39.2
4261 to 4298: 39.2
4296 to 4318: 33.3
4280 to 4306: 35.8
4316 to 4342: 46.4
